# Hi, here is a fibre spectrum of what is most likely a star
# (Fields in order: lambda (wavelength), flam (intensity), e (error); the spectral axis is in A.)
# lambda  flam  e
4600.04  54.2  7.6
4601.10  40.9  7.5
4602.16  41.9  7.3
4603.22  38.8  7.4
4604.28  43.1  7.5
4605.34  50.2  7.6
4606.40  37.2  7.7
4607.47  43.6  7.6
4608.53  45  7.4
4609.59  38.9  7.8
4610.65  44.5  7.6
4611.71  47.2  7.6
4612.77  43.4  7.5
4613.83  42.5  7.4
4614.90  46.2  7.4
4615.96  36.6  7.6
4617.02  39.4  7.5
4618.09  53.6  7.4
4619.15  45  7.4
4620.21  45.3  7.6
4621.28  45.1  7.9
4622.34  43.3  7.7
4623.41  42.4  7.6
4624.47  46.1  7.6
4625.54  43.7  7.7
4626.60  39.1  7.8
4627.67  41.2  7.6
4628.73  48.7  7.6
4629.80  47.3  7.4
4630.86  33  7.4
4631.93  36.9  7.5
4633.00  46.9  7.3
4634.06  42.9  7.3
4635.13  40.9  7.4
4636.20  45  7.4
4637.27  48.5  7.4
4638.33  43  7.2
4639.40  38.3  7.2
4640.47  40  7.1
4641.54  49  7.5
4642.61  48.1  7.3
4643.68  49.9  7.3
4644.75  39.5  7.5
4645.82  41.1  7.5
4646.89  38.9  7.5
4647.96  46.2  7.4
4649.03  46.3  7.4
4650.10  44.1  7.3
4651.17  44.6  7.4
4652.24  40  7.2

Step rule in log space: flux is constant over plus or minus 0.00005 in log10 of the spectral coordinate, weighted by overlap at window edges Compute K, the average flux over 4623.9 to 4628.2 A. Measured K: 42.6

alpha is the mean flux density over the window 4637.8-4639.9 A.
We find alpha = 40.7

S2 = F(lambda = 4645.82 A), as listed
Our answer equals 41.1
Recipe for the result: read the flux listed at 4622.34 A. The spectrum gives 43.3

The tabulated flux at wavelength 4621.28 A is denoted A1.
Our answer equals 45.1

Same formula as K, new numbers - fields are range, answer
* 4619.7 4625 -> 44.4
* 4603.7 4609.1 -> 43.7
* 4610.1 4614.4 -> 44.4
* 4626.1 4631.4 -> 41.9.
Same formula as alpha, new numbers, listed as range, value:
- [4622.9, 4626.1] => 44.1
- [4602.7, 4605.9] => 44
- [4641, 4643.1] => 48.5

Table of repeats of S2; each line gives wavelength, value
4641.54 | 49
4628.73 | 48.7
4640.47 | 40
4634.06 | 42.9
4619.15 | 45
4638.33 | 43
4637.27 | 48.5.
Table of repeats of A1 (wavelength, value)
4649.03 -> 46.3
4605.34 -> 50.2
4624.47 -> 46.1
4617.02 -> 39.4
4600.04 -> 54.2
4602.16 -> 41.9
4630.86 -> 33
